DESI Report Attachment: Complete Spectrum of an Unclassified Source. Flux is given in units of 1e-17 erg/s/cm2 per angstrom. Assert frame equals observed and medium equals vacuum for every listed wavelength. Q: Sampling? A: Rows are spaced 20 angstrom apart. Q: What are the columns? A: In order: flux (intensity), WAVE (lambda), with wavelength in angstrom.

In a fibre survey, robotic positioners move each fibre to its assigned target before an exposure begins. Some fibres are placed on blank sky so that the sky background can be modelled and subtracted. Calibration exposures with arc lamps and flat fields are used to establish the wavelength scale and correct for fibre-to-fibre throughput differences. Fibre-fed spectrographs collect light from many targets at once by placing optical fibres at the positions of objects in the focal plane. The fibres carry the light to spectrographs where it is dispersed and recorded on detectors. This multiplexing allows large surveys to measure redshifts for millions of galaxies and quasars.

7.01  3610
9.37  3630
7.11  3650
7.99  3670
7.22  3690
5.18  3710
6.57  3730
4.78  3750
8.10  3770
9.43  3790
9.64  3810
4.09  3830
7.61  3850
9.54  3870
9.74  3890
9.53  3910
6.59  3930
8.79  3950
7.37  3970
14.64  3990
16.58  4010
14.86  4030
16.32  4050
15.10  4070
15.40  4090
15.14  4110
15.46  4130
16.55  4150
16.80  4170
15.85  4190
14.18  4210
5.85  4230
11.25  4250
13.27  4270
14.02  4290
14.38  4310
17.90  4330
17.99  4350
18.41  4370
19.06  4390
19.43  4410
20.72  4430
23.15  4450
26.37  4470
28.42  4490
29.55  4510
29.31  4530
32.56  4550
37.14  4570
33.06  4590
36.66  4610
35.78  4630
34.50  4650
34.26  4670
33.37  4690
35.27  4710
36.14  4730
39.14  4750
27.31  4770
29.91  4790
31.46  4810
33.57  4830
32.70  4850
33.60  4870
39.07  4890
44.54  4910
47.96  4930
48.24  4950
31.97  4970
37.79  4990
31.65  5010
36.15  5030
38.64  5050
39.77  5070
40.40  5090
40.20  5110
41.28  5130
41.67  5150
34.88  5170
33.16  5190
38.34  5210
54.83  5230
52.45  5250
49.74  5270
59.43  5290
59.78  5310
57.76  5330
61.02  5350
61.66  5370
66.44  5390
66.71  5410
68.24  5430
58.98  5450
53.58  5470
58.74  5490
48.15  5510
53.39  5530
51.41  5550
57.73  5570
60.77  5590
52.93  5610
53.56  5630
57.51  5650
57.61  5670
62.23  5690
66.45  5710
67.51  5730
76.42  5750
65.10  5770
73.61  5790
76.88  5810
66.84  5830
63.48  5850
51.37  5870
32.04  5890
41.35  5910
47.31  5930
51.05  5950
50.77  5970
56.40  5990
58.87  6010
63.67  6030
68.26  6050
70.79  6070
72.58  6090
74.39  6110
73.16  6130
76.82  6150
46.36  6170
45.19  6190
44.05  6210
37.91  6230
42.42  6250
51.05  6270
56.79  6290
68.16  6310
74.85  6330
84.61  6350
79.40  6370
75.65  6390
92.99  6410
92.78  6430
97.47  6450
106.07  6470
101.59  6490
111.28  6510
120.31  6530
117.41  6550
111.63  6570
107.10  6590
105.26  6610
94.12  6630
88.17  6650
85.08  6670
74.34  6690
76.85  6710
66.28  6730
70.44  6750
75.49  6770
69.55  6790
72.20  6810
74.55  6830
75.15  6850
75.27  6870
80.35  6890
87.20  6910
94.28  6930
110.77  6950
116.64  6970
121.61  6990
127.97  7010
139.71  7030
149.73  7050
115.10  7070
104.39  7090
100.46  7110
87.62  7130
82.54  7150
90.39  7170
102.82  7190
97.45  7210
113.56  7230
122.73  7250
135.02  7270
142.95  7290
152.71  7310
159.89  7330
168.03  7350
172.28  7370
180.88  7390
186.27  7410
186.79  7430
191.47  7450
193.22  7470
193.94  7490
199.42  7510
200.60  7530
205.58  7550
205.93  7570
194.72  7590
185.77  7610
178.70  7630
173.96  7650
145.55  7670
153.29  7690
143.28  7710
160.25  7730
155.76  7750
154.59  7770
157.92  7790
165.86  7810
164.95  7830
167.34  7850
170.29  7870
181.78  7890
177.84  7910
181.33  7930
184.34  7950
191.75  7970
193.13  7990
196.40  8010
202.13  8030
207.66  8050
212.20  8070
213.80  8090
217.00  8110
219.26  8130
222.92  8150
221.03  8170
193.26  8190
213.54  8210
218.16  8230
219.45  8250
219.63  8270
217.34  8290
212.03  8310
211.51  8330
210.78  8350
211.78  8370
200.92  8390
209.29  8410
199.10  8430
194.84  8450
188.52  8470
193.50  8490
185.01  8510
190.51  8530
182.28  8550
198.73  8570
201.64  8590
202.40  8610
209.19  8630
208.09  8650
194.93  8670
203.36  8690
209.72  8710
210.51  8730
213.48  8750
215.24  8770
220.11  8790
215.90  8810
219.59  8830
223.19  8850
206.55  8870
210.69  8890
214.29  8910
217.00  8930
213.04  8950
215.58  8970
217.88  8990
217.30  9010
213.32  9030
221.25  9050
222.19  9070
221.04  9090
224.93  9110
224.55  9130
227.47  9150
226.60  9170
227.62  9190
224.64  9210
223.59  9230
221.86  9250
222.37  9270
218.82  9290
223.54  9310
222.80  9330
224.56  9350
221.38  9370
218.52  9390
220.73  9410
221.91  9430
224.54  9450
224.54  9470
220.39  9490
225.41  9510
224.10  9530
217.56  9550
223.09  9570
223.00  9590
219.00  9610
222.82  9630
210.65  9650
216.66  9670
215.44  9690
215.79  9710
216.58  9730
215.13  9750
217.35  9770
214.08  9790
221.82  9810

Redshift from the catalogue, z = 0.00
